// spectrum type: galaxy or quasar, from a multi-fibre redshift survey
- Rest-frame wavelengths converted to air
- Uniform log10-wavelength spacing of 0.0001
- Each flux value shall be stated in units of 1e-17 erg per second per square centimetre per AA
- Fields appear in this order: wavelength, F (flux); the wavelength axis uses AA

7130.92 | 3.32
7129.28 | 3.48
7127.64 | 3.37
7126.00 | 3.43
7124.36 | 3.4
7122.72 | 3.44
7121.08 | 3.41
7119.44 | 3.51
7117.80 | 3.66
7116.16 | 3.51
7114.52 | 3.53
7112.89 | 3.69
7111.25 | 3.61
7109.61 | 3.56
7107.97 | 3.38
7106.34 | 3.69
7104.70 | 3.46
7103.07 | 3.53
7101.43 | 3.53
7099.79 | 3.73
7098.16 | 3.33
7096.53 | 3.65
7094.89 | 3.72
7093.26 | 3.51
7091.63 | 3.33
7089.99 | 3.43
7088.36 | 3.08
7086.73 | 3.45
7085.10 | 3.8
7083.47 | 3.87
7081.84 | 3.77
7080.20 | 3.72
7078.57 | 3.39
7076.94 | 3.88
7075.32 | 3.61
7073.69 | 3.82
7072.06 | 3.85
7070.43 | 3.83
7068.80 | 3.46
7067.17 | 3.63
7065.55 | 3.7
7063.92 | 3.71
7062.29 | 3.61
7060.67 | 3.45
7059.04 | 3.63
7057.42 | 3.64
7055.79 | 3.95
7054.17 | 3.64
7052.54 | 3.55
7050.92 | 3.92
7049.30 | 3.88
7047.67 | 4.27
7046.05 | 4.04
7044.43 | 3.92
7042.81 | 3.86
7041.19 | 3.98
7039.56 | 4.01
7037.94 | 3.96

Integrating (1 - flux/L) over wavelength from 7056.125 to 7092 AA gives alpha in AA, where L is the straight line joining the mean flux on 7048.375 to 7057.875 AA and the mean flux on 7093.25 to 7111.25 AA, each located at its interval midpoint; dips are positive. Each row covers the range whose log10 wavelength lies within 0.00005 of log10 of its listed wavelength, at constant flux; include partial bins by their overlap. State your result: 0.5 AA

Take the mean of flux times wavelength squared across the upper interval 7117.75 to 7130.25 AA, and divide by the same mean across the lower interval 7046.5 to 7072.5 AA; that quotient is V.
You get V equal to 0.9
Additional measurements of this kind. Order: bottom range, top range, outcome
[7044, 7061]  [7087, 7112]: 0.93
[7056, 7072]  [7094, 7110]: 0.99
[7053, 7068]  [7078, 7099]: 0.98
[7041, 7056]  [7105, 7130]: 0.92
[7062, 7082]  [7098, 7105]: 0.97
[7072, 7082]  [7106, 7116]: 0.97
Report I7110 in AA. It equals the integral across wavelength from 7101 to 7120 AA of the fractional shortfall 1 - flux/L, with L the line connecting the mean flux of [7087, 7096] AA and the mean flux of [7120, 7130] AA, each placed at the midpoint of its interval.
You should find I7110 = -0.7 AA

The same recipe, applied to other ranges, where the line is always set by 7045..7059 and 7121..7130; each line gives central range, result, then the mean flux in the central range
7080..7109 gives 0.4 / 3.55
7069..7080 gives 0.0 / 3.72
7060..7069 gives 0.4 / 3.61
